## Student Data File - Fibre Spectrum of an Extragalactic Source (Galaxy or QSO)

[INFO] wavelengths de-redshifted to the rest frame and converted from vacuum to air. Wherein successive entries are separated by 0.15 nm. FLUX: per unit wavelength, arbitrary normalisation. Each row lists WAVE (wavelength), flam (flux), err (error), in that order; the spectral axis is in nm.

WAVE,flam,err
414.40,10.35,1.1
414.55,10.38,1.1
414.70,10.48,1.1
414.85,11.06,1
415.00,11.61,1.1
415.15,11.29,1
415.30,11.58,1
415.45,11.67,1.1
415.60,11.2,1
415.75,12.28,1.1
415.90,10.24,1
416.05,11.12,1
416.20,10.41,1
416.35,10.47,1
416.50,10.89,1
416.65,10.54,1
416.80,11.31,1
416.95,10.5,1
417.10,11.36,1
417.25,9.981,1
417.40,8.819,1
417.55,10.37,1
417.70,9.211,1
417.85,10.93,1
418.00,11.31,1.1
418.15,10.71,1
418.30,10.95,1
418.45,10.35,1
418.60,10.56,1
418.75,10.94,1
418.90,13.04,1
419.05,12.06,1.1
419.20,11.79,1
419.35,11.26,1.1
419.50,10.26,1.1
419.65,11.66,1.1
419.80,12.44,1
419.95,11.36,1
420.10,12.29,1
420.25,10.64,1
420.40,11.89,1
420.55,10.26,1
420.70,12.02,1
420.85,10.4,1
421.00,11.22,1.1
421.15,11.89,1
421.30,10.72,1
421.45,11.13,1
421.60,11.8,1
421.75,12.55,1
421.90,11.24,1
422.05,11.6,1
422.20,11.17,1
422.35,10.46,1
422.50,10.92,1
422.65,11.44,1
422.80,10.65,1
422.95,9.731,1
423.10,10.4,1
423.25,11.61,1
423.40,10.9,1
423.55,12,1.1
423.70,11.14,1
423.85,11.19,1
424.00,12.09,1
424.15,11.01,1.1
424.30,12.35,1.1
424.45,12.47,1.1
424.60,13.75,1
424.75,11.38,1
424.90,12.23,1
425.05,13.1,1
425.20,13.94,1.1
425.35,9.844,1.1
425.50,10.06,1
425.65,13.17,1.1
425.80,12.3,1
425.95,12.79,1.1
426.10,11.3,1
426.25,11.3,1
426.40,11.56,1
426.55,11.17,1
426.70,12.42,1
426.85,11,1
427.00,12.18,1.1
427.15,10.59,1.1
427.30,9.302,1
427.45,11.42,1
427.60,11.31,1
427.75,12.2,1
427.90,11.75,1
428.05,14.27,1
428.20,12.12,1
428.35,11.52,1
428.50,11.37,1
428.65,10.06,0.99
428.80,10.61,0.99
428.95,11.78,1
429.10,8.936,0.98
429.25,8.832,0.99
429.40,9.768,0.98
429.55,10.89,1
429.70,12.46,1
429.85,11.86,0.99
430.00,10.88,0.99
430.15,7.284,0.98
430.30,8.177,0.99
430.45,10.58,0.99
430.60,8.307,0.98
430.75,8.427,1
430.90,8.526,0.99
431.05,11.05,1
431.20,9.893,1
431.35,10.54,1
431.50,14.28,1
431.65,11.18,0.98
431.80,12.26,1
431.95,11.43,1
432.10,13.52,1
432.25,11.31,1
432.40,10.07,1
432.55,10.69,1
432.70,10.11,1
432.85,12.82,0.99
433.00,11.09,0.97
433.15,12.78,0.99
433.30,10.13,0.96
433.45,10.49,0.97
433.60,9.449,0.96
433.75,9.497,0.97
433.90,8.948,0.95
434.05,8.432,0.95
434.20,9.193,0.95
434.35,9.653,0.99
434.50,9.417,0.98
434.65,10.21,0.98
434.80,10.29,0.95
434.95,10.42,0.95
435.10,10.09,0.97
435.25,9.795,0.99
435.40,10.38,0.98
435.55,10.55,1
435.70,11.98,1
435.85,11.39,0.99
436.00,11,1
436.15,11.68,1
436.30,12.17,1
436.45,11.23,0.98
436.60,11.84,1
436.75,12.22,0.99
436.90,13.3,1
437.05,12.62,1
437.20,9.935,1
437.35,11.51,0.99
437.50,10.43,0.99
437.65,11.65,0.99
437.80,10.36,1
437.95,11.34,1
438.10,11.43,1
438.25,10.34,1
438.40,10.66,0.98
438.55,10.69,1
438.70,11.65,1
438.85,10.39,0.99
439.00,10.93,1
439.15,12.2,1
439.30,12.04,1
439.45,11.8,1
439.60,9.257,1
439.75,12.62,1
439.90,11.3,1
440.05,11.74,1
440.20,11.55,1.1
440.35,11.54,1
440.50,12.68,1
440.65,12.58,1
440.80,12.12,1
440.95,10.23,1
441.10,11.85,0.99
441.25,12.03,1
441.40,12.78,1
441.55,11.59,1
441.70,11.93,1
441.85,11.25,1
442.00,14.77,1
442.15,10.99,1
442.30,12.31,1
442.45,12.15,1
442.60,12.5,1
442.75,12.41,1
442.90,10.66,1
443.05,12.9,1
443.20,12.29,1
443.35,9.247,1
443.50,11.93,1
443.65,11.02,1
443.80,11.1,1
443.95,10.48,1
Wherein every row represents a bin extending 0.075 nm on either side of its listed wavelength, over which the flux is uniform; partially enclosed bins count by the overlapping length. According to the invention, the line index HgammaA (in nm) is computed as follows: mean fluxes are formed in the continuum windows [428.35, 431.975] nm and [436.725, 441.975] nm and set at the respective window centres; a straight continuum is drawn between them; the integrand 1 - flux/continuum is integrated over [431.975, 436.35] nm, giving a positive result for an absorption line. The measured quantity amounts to 0.113 nm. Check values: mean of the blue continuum 10.4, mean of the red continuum 11.5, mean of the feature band 10.6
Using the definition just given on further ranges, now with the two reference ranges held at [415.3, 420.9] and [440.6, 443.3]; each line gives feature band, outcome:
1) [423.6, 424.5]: -0.033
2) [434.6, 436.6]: 0.147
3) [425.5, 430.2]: 0.081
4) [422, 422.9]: 0.018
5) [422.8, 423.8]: 0.027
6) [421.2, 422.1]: -0.027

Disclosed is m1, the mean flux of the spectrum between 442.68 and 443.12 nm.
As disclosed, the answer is 12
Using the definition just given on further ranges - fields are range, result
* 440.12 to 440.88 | 12.1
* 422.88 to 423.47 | 10.7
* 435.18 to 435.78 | 10.7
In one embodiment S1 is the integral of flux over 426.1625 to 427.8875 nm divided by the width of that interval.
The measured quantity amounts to 11.3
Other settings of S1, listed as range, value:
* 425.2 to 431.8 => 11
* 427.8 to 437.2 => 10.8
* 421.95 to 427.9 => 11.5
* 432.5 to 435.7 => 10.2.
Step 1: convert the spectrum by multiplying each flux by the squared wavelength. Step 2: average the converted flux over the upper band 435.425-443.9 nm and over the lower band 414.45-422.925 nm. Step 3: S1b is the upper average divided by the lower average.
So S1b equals 1.15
